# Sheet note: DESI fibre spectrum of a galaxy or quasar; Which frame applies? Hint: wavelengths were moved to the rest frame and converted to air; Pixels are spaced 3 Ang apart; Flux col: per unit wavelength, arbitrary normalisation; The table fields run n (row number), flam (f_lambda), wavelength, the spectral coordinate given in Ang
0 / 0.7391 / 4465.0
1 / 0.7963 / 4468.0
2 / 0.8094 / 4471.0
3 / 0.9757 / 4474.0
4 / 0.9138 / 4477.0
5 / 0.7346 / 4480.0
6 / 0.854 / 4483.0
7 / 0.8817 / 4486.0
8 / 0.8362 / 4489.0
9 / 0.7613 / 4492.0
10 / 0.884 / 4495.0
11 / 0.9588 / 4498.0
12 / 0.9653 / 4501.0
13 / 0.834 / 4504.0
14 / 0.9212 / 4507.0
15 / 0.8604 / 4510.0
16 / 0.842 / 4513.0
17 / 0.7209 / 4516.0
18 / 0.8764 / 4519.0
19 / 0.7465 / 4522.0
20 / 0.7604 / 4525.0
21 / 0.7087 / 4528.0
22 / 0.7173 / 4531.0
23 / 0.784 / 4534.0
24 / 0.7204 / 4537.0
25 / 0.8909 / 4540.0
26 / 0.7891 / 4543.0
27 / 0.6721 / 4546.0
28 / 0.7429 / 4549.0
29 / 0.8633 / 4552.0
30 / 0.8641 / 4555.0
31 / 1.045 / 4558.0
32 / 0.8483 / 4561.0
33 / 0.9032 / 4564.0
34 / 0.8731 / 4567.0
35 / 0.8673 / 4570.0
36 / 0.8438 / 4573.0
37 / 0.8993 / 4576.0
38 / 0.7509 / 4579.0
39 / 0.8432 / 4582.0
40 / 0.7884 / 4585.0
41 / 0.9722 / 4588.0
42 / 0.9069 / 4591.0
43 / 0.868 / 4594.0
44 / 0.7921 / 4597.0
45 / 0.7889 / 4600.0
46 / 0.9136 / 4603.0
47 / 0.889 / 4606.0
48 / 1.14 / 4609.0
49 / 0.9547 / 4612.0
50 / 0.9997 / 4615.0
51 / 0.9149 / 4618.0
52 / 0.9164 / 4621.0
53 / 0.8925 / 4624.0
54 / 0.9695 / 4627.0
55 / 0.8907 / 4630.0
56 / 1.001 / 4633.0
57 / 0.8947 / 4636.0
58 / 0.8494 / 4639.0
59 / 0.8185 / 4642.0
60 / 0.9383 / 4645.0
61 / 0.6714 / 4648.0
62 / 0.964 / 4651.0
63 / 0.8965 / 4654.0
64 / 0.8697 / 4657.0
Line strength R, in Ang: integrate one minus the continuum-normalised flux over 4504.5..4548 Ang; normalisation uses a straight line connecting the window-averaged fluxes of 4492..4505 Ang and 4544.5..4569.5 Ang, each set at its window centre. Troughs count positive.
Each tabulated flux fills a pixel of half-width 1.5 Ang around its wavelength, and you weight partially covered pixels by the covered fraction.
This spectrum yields 4.4 Ang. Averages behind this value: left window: 0.896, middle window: 0.787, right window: 0.852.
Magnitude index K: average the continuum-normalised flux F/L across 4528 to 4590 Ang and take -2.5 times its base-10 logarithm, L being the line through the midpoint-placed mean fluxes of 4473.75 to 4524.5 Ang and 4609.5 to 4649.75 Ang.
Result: 0.06 mag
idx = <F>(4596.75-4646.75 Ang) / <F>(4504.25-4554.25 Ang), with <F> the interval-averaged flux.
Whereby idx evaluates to 1.16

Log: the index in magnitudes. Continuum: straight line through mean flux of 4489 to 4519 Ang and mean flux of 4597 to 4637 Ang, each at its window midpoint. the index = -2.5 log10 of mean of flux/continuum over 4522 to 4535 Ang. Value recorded 0.18 mag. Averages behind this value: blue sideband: 0.86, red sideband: 0.931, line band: 0.741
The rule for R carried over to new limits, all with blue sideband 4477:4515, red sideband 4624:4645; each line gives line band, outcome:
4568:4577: 0.2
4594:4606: 0.7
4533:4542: 0.8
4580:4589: 0.3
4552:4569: -0.4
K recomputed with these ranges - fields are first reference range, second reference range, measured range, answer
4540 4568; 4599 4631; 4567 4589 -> 0.04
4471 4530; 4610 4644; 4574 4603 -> 0.06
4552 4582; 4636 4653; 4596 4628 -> -0.08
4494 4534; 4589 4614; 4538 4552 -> 0.10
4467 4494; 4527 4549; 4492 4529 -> -0.05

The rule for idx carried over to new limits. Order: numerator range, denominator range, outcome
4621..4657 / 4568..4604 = 1.04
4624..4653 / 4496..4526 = 1.05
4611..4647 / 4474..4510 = 1.05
